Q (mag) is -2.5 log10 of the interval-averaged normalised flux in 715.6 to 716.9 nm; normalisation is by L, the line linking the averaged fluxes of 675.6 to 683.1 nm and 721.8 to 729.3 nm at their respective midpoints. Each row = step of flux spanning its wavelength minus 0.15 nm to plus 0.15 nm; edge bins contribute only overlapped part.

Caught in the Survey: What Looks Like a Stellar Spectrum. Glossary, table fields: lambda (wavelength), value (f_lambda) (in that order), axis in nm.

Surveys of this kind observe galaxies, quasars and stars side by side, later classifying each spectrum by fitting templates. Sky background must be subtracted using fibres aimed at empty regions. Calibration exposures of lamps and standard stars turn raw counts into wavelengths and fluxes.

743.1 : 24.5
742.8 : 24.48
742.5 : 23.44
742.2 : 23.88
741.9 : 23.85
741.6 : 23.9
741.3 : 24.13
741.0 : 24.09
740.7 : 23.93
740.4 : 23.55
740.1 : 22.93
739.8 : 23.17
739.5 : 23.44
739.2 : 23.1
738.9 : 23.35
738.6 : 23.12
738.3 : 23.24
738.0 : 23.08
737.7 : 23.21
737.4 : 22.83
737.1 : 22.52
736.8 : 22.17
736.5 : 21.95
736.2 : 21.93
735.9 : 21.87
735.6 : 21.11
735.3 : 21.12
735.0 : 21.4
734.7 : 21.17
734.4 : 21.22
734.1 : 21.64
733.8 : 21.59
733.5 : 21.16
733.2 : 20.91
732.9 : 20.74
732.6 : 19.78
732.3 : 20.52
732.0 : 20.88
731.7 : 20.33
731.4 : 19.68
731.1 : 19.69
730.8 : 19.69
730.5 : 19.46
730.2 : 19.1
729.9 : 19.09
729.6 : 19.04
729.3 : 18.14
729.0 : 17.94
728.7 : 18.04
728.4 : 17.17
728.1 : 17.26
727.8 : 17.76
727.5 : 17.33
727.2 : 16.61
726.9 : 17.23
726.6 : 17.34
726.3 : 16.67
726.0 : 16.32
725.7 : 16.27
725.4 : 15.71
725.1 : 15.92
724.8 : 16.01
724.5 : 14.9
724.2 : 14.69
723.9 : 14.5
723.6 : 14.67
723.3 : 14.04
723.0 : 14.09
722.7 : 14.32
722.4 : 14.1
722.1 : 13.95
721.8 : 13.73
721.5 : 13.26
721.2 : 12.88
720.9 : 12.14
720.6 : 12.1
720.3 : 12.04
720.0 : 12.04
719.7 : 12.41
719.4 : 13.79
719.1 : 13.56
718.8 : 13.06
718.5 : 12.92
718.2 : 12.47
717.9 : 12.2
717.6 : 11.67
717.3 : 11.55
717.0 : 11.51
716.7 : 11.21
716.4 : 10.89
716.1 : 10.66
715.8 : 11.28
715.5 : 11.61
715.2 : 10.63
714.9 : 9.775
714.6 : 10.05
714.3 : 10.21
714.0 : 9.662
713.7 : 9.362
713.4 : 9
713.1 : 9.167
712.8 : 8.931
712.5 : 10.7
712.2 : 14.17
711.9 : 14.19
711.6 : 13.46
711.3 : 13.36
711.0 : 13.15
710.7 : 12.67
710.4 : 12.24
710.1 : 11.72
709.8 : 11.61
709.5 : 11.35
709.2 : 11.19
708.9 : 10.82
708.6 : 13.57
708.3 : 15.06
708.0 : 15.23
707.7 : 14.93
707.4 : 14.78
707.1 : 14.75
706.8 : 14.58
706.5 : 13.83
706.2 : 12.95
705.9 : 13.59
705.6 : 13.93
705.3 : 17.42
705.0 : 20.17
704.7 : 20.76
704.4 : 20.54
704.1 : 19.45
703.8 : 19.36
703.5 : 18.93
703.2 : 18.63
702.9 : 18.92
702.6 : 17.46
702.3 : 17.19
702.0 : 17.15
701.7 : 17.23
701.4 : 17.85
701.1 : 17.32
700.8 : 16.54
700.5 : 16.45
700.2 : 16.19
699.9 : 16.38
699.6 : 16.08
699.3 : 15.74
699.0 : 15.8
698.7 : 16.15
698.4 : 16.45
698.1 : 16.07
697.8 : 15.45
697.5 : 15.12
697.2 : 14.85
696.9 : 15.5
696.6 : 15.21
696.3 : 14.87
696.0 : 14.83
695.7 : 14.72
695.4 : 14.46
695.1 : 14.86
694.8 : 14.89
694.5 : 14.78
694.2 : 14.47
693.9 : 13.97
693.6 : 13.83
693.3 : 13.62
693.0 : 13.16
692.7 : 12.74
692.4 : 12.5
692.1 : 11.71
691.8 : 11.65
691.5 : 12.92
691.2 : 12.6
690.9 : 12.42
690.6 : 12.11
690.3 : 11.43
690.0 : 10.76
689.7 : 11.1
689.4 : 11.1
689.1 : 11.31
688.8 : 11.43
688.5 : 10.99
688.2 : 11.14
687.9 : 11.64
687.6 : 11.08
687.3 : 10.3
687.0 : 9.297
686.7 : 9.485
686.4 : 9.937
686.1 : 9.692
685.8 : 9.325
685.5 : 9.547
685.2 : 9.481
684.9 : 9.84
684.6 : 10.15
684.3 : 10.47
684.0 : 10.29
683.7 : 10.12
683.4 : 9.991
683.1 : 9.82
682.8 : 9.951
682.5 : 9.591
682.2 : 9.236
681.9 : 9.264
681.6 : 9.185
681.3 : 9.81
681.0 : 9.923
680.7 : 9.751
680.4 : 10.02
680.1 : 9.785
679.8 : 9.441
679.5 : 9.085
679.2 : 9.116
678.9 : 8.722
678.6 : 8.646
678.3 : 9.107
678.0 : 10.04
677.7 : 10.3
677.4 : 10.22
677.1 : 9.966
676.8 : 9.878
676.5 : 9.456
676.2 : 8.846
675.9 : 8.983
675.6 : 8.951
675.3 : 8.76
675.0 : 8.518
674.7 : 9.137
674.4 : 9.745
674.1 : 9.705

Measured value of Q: 0.31 mag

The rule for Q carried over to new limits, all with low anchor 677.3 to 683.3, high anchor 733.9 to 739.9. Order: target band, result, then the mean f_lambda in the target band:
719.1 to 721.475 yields 0.421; 12.6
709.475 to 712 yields 0.282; 12.7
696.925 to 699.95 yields -0.158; 15.8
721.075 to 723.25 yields 0.348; 13.8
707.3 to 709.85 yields 0.202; 13.2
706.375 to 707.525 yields 0.077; 14.5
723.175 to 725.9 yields 0.271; 15.2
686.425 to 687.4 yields 0.141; 9.69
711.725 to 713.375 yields 0.433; 11.3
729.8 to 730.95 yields 0.081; 19.3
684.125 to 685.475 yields 0.065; 9.95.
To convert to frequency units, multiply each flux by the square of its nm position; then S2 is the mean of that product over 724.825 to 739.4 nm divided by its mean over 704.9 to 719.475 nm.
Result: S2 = 1.7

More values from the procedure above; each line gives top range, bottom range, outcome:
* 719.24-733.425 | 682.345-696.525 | 1.56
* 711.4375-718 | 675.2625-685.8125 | 1.26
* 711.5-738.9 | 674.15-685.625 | 1.93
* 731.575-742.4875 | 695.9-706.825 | 1.48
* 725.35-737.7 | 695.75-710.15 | 1.34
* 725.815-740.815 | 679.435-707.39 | 1.70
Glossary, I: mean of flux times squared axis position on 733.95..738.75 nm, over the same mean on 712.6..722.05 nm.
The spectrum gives 2.02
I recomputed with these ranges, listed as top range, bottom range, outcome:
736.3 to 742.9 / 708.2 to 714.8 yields 2.18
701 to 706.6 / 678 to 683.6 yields 1.97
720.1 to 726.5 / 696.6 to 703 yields 0.94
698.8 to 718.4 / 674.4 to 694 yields 1.44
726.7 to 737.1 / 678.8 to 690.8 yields 2.24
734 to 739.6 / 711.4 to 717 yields 2.18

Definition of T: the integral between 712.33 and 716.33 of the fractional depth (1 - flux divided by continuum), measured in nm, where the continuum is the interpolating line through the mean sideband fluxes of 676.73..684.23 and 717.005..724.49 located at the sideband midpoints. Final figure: 0.79 nm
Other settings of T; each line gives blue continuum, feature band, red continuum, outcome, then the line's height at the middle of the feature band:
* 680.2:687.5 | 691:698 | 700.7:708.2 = -0.28 nm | 13.5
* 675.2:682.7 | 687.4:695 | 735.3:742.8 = -0.08 nm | 12.2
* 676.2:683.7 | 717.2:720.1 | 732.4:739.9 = 0.89 nm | 18.1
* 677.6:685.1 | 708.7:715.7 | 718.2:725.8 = 0.84 nm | 12.8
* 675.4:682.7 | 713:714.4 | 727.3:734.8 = 0.58 nm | 16.2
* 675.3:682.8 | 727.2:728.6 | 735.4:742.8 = 0.22 nm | 20.5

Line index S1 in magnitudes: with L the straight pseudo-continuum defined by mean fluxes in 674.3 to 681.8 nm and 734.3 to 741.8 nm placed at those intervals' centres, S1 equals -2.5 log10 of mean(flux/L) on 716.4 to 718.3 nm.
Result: 0.48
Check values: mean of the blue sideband 9.41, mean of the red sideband 22.7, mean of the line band 11.7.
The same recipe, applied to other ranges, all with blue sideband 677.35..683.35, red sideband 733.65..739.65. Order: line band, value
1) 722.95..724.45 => 0.32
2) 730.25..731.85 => 0.07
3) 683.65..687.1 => 0.09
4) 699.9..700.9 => -0.17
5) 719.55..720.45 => 0.45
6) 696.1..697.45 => -0.14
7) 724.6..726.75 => 0.21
